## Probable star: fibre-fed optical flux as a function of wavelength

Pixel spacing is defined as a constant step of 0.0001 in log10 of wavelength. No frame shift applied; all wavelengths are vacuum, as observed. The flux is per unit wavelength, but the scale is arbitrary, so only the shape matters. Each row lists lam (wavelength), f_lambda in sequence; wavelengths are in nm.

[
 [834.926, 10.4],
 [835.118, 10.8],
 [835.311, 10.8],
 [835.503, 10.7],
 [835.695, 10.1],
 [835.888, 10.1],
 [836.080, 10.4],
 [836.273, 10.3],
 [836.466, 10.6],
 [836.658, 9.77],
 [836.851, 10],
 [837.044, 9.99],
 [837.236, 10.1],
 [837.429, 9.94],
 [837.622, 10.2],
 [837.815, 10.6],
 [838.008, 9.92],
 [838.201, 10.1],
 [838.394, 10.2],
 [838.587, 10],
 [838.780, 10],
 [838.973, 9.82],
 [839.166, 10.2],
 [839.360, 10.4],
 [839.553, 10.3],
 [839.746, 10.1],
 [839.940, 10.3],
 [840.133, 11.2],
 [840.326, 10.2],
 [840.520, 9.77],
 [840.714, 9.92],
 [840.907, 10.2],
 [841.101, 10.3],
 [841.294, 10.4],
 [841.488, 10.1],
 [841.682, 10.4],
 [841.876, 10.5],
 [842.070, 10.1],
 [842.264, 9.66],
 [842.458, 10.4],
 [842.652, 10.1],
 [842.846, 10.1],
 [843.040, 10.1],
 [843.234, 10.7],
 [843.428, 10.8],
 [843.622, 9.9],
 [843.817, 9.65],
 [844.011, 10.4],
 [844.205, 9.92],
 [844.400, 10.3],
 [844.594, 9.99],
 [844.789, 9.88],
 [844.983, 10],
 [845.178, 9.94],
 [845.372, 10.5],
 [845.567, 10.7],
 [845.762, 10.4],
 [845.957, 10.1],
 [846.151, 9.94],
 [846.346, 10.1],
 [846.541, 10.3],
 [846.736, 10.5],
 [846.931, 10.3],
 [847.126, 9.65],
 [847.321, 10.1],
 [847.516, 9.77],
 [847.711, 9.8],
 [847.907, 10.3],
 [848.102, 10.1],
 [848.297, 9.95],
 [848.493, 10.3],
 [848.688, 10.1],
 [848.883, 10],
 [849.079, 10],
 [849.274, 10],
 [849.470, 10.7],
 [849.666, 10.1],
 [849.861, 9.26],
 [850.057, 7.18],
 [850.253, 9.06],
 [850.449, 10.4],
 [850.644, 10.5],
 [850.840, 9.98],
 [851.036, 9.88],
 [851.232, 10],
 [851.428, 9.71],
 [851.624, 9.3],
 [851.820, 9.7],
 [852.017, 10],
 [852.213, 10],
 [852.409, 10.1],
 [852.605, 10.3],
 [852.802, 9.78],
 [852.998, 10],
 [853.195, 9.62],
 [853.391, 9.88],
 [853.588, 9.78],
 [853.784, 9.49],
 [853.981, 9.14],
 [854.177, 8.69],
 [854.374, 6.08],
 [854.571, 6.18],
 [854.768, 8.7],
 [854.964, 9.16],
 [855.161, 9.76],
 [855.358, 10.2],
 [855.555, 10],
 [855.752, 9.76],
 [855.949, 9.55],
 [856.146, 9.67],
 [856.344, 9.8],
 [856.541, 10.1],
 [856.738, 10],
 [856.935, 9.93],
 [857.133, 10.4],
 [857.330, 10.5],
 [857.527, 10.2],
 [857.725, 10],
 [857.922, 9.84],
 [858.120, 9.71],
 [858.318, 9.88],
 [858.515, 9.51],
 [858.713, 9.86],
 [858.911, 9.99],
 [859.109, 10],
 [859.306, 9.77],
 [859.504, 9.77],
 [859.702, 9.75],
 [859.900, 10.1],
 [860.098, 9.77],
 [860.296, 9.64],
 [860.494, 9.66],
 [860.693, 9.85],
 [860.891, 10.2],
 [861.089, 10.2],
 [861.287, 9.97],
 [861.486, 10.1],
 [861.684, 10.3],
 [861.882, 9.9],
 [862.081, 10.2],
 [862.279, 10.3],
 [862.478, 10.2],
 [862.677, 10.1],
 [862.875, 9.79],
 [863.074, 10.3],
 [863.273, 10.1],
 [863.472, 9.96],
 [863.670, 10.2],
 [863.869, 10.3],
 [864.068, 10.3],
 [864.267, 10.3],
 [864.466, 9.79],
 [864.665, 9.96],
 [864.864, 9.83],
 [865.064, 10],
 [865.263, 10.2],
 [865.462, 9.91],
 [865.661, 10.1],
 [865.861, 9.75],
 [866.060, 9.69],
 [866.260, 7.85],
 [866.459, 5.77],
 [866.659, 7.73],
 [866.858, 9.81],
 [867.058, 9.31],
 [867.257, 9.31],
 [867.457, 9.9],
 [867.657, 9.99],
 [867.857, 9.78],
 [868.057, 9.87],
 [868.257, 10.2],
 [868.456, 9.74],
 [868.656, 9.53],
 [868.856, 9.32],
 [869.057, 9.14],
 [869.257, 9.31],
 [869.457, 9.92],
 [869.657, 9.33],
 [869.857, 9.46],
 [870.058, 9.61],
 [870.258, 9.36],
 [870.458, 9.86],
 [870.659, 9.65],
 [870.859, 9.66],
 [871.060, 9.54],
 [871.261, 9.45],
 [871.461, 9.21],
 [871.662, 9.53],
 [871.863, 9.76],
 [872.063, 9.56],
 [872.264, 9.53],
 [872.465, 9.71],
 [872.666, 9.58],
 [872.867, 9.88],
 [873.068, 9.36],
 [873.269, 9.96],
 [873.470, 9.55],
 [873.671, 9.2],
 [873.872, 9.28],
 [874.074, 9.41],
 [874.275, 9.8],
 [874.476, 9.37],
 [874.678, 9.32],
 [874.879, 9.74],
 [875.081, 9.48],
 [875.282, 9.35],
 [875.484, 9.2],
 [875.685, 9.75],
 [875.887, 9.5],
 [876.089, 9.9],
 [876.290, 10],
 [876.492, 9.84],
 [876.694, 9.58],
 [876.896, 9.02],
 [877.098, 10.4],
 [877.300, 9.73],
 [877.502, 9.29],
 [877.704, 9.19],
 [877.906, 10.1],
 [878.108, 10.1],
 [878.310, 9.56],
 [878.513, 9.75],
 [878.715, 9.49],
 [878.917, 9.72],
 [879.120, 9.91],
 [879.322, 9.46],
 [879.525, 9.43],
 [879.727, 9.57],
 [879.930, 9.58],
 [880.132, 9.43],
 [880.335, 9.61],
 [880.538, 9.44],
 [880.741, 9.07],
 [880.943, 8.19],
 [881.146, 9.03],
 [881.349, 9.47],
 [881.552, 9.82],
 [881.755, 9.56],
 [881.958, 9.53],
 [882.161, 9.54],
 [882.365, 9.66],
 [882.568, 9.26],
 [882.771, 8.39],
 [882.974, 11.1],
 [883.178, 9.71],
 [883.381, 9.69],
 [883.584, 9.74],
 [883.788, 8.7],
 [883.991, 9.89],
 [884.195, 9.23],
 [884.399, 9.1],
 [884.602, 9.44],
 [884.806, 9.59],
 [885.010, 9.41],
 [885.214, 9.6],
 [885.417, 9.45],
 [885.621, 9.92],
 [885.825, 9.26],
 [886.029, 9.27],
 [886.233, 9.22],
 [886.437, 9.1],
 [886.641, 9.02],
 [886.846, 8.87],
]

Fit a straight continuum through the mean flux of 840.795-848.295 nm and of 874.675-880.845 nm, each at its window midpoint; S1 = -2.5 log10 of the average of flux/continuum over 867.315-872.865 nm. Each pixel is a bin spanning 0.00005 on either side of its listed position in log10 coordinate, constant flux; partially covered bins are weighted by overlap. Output 0.01 mag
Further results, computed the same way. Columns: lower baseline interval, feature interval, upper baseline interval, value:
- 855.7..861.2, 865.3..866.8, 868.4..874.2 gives 0.11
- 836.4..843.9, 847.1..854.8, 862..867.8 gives 0.04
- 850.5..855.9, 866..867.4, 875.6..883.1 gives 0.12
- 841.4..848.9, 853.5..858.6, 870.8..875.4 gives 0.05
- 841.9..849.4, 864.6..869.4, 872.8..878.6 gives 0.04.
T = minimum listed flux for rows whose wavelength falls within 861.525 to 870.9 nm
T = 5.77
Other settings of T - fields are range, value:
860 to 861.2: 9.64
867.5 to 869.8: 9.14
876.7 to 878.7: 9.02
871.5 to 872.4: 9.53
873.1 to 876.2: 9.2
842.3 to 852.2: 7.18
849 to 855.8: 6.08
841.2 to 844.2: 9.65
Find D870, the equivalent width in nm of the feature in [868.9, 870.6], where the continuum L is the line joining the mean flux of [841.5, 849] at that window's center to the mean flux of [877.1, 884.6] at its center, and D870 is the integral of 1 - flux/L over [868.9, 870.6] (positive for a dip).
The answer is 0.04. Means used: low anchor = 10.1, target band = 9.49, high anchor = 9.51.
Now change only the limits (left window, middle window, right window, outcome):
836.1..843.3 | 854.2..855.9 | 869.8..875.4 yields 0.195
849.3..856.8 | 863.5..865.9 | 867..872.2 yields -0.123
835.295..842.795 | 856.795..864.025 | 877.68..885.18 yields -0.117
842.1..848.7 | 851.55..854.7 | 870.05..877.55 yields 0.234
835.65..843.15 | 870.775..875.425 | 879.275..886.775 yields 0.029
